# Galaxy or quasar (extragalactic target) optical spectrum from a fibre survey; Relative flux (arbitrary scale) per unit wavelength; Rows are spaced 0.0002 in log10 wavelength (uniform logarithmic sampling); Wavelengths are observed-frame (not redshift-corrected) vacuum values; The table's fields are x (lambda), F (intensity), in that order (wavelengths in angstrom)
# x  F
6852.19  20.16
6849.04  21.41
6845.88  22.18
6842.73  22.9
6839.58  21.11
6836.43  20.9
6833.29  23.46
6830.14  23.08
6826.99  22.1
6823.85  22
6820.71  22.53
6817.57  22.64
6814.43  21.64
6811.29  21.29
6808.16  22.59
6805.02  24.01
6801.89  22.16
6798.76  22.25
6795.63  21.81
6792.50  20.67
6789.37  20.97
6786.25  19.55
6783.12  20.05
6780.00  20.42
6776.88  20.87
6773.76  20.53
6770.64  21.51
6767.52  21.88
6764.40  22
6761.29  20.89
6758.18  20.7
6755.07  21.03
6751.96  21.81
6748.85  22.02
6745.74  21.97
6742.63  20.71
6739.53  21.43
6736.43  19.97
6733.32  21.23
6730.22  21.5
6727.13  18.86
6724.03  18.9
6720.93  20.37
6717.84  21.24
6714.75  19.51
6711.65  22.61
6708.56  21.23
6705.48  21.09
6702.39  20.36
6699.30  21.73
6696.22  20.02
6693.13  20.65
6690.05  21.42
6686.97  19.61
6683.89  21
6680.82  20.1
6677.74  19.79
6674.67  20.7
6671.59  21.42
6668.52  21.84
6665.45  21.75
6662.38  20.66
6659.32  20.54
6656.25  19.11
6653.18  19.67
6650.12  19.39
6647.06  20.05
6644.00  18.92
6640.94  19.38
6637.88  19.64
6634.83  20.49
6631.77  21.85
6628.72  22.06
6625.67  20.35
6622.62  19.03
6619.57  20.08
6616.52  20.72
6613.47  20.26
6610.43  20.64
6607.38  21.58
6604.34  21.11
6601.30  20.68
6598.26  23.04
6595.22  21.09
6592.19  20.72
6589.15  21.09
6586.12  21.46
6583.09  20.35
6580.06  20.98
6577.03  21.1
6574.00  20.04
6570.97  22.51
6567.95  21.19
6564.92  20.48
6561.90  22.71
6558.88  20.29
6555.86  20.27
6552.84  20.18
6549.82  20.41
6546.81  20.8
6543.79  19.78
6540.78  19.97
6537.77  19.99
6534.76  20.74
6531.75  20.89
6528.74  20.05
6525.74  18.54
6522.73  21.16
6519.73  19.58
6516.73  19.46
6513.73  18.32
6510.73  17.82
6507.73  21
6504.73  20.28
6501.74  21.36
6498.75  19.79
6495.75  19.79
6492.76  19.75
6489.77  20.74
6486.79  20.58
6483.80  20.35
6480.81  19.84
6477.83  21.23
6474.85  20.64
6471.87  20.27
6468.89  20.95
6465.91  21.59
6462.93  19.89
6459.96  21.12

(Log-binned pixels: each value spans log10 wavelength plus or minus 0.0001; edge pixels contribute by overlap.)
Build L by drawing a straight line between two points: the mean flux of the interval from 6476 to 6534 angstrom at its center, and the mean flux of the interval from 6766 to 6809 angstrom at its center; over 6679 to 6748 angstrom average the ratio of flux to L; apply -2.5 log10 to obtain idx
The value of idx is 0.02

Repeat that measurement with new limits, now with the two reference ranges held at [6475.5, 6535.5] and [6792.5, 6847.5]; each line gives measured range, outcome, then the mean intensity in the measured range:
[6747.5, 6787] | 0.041 mag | 21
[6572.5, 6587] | -0.010 mag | 20.8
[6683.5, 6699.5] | 0.037 mag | 20.6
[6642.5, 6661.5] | 0.076 mag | 19.7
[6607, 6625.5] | 0.028 mag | 20.3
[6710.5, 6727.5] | 0.065 mag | 20.3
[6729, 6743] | 0.034 mag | 21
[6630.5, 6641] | 0.028 mag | 20.4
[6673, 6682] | 0.055 mag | 20.2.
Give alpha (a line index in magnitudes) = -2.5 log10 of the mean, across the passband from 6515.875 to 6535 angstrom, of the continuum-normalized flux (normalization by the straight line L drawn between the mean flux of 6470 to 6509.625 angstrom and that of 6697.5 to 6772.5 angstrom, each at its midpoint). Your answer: 0.02 mag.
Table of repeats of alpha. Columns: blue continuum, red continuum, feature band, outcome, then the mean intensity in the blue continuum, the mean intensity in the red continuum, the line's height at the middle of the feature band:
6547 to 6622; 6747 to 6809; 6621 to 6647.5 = 0.044 mag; 20.9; 21.4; 21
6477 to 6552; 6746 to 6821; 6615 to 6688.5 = 0.024 mag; 20.1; 21.5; 20.8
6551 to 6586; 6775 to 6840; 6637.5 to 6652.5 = 0.091 mag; 20.9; 21.7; 21.2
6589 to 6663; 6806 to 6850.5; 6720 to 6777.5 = 0.027 mag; 20.5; 22.2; 21.5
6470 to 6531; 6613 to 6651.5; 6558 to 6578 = -0.058 mag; 20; 20.2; 20.1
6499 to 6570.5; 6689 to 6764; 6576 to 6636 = -0.023 mag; 20.3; 20.9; 20.5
